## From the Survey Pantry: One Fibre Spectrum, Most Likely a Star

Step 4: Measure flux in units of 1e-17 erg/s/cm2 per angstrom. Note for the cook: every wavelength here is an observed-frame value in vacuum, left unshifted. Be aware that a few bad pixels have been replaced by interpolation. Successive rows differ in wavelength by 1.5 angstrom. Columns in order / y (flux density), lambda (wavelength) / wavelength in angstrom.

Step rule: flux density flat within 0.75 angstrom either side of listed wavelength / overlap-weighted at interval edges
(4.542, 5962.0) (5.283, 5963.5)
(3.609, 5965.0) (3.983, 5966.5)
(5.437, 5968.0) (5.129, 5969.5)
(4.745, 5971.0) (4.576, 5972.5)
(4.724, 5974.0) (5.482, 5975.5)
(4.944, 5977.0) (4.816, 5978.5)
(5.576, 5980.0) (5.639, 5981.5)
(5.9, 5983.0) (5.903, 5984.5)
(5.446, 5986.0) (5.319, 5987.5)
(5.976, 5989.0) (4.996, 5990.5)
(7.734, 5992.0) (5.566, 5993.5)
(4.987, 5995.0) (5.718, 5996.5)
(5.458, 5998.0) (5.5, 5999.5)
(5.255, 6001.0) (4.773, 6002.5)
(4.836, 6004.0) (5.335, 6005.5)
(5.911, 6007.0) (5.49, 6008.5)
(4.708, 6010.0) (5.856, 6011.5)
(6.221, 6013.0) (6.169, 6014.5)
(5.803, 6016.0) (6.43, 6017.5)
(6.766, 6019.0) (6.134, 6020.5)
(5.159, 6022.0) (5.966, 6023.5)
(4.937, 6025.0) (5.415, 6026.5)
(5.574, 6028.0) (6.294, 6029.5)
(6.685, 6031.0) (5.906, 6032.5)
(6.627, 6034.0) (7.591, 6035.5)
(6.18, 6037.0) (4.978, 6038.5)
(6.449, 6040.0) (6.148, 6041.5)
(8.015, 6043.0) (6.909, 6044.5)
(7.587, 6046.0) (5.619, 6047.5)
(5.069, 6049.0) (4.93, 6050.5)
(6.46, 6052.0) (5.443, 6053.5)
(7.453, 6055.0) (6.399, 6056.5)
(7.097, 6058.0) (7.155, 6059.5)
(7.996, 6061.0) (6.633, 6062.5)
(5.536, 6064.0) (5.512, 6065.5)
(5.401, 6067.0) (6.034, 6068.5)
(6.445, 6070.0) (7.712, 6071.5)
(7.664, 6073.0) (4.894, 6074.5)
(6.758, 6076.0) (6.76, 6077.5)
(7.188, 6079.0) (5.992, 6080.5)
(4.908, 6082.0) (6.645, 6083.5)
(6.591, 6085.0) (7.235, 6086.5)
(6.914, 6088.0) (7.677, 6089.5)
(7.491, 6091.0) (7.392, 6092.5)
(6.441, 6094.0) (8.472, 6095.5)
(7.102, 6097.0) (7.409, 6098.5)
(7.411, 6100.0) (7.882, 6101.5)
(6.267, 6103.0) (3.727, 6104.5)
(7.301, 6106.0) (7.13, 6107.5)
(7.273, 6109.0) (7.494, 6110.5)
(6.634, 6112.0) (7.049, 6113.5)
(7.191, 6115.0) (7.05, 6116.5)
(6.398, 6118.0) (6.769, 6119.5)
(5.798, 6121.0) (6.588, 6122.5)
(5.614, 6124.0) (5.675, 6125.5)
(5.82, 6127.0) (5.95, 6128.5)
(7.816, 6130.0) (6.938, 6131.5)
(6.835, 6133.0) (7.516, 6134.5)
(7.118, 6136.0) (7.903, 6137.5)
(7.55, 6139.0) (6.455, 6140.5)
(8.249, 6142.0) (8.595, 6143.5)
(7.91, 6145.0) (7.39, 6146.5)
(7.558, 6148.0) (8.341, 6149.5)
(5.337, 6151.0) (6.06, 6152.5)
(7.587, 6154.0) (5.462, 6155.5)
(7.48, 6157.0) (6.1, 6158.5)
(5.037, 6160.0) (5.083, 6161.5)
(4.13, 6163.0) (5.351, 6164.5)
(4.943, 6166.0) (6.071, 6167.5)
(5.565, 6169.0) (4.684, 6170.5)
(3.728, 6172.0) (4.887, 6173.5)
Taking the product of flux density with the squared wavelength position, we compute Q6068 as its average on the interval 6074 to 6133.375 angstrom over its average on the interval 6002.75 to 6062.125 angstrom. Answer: 1.1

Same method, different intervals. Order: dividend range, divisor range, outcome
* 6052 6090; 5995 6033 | 1.18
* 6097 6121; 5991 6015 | 1.27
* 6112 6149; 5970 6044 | 1.27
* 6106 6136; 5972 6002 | 1.29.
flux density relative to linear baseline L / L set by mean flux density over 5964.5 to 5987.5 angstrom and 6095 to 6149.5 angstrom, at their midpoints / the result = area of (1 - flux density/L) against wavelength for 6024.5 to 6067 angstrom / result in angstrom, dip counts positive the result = -2.1 angstrom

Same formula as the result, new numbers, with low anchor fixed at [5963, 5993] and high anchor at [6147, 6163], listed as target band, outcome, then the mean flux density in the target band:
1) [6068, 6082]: -1.6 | 6.52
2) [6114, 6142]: -2.8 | 6.77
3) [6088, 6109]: -3.8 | 7.06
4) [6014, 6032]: -1.3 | 5.94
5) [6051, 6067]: -2.1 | 6.49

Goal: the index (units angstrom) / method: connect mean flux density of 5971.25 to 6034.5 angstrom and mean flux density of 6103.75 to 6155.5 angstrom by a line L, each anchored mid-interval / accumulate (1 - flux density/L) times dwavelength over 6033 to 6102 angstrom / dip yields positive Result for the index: -4.2 angstrom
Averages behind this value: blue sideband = 5.62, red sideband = 6.88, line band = 6.65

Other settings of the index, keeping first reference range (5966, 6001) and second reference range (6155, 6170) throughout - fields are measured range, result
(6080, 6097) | -4.5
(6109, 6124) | -3.5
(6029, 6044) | -3.0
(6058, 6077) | -3.7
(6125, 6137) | -2.8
